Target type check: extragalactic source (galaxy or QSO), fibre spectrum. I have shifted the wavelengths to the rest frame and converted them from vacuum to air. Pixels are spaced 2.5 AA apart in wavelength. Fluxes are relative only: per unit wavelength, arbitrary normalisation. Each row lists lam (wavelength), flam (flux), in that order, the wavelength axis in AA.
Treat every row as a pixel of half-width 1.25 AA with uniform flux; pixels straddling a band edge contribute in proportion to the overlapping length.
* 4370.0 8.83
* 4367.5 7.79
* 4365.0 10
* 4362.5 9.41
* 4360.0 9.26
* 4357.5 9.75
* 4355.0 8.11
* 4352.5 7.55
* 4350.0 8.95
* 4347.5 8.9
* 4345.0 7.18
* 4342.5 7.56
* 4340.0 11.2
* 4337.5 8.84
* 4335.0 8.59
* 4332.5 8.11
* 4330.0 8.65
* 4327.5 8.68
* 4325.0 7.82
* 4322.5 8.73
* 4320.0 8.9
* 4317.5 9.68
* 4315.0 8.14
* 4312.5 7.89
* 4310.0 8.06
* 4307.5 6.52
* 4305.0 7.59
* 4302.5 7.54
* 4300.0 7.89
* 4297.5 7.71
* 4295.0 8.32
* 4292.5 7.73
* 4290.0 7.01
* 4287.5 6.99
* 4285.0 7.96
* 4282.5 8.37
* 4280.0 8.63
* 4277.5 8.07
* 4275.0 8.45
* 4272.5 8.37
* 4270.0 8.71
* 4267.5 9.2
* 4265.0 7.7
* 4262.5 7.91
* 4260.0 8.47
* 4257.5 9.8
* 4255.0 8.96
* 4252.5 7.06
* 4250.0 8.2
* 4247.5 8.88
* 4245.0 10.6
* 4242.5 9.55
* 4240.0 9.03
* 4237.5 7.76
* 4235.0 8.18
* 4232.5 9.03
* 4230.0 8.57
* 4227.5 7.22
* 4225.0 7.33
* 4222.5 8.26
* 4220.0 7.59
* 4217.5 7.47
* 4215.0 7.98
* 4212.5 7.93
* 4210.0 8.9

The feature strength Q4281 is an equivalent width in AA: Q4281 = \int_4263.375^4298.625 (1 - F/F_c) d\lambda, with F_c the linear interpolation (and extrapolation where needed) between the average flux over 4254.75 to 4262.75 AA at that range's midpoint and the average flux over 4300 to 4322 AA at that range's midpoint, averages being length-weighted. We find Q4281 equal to 1.8 AA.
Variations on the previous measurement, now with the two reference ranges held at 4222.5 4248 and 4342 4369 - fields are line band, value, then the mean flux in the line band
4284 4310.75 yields 3.24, 7.56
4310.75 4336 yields 0.30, 8.51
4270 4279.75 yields 0.24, 8.38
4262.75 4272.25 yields 0.16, 8.45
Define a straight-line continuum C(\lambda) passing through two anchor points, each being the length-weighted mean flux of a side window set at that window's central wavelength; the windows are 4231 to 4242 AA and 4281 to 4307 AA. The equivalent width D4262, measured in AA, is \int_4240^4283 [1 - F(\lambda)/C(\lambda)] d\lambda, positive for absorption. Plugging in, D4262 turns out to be -2.5 AA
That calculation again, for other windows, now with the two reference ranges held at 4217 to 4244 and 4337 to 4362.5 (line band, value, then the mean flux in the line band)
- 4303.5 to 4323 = 1.0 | 8.16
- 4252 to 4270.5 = -0.4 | 8.52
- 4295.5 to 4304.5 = 0.8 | 7.75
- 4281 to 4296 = 1.3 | 7.74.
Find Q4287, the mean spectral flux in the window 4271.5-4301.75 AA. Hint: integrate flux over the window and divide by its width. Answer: 7.95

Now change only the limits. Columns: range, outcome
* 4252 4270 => 8.52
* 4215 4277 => 8.42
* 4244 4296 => 8.34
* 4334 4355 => 8.57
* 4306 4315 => 7.58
